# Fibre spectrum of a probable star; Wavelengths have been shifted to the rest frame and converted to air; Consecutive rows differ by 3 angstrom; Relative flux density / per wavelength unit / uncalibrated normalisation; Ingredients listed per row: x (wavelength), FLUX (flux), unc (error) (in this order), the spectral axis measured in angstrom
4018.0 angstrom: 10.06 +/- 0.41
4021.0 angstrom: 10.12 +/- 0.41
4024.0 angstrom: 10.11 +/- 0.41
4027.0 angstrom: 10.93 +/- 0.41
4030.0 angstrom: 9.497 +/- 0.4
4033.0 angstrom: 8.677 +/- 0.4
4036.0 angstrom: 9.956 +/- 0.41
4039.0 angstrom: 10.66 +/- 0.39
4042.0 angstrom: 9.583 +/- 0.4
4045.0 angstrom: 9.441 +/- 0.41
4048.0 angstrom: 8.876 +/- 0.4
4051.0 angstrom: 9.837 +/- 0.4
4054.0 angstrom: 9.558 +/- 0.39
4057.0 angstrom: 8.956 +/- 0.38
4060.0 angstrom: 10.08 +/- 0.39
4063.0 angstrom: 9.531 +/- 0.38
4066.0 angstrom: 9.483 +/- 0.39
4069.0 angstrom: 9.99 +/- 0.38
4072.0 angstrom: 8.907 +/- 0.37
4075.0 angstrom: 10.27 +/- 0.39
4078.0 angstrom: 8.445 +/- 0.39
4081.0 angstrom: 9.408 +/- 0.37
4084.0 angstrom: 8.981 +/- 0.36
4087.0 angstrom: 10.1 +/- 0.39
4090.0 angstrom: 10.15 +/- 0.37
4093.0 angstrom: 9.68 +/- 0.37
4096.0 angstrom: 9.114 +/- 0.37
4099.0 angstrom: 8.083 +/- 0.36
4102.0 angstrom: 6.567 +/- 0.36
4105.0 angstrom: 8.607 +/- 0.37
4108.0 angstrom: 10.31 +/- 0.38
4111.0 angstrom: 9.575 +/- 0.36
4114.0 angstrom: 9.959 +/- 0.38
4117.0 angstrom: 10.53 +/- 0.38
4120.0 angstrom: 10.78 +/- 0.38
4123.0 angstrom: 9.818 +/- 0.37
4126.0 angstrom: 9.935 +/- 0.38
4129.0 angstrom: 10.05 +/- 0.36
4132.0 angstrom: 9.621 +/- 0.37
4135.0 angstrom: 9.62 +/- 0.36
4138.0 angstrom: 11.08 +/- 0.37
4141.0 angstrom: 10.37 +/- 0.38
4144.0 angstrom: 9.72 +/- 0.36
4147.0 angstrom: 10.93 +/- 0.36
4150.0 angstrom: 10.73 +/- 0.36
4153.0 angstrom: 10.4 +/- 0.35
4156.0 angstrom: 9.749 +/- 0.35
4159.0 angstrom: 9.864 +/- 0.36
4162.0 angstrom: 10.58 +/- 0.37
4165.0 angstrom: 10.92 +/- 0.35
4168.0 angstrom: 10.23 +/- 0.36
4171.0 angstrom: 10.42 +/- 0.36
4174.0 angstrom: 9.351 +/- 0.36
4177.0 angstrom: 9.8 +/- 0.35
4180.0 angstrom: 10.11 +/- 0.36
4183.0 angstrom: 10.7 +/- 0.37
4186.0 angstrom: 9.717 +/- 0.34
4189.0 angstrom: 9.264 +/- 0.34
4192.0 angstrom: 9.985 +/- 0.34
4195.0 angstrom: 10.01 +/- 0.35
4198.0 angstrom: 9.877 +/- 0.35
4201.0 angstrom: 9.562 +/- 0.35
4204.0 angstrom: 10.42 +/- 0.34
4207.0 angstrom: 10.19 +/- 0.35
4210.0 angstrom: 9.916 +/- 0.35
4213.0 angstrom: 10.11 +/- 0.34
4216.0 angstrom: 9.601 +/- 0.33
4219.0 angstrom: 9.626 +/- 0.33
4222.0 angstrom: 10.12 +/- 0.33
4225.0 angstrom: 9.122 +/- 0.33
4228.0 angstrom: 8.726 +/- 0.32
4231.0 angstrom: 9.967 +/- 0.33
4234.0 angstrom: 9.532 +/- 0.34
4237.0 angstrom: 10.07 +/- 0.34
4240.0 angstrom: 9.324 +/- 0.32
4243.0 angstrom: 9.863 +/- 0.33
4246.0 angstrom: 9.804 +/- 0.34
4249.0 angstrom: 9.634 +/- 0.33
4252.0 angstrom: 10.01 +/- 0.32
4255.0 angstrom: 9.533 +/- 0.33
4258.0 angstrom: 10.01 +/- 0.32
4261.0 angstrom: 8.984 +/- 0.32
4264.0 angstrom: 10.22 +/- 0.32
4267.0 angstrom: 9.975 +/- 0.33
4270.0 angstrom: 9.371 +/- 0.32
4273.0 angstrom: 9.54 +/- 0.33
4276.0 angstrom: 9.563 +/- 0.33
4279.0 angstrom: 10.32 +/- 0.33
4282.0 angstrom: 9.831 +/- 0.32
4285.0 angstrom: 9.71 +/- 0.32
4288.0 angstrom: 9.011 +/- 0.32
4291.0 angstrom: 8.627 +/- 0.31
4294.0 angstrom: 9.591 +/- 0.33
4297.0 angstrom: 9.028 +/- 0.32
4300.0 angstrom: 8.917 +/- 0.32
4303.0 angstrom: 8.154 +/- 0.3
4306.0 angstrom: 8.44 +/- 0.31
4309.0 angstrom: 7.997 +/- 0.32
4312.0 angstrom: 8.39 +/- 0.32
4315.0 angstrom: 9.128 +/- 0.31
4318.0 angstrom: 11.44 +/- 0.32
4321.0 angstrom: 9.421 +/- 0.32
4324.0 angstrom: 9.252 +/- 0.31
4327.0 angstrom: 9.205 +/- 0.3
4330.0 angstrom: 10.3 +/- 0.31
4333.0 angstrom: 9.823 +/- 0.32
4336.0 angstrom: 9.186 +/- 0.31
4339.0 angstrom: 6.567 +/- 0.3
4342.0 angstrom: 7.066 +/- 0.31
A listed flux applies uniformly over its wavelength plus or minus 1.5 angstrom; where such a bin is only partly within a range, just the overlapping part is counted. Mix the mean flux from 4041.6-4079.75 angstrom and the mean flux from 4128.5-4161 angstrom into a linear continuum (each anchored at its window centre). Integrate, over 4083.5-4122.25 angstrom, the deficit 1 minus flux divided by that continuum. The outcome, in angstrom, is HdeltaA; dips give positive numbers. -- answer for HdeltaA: 1.6 angstrom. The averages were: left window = 9.45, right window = 10.2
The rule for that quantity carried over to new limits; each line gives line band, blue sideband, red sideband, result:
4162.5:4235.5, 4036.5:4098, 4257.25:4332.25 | -3.46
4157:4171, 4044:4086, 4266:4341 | -1.57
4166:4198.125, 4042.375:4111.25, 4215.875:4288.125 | -1.50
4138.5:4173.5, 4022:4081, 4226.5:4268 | -2.51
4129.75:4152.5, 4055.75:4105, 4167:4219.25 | -1.62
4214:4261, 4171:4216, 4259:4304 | 0.12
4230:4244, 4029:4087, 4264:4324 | -0.58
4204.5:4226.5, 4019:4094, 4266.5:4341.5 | -1.13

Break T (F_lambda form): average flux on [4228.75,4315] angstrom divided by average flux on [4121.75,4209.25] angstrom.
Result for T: 0.93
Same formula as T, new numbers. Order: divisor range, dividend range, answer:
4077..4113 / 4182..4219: 1.09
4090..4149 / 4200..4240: 1.00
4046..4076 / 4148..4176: 1.08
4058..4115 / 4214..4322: 1.02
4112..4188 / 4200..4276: 0.95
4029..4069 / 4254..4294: 1.00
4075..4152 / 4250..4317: 0.96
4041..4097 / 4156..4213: 1.06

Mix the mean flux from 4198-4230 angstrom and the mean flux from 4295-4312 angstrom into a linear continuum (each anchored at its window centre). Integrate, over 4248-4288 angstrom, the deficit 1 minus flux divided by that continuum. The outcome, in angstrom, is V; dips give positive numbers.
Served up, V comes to -3.15 angstrom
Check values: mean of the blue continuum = 9.75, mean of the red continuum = 8.53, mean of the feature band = 9.72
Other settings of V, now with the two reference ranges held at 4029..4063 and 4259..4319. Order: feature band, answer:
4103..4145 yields -2.16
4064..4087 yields 0.28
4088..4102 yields 0.75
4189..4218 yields -1.64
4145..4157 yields -1.28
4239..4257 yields -0.71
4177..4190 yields -0.75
